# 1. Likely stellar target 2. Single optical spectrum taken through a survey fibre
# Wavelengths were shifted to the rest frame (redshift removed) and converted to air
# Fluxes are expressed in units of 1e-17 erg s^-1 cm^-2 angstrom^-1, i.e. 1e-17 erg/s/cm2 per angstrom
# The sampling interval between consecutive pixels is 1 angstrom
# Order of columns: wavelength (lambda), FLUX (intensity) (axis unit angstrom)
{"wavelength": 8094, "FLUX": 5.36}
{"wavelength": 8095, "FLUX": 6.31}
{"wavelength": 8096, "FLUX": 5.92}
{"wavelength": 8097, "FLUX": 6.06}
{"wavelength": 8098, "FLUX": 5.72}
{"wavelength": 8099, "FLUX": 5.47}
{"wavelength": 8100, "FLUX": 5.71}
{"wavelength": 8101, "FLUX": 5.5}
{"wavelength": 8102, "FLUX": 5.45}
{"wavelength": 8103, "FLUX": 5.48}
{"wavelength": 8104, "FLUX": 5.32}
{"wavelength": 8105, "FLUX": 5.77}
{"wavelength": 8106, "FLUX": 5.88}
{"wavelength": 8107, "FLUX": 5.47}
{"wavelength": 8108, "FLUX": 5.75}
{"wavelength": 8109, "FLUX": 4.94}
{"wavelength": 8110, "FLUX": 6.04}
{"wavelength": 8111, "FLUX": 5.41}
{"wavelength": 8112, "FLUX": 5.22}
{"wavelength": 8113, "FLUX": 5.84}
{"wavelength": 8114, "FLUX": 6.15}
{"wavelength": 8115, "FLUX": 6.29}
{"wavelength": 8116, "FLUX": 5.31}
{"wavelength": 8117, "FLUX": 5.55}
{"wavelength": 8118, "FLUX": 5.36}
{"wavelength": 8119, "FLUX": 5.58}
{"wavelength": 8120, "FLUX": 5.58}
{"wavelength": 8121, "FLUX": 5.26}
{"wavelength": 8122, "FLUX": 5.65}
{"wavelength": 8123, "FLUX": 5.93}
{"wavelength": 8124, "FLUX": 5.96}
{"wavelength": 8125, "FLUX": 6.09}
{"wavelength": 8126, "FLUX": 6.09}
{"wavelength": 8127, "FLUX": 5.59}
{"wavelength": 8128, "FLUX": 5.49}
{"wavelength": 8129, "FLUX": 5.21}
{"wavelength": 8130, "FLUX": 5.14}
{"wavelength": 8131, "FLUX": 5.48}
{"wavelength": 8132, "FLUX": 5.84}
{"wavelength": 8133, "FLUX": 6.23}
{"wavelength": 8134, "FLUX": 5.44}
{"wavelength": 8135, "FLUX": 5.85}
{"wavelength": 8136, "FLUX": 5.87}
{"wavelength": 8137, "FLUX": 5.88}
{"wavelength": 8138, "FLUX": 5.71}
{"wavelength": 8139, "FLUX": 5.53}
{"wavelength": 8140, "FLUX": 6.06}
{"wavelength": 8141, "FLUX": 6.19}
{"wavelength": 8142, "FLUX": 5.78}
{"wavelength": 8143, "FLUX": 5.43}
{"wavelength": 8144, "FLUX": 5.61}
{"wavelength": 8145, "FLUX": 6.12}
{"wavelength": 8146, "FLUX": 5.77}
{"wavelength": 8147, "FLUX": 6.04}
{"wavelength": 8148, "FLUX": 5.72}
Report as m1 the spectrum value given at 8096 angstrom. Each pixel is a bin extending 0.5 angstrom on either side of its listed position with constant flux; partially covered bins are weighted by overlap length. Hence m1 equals 5.92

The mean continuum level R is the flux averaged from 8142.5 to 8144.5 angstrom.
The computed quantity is 5.52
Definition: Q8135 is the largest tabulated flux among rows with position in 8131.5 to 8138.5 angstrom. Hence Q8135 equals 6.23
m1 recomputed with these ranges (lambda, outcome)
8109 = 4.94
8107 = 5.47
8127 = 5.59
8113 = 5.84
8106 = 5.88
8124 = 5.96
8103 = 5.48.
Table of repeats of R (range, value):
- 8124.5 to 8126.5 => 6.09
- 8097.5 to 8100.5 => 5.63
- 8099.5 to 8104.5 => 5.49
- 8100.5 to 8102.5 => 5.47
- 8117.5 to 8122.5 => 5.49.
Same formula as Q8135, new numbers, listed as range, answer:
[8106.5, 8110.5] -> 6.04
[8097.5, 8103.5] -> 5.72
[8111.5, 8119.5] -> 6.29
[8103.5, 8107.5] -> 5.88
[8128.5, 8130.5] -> 5.21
